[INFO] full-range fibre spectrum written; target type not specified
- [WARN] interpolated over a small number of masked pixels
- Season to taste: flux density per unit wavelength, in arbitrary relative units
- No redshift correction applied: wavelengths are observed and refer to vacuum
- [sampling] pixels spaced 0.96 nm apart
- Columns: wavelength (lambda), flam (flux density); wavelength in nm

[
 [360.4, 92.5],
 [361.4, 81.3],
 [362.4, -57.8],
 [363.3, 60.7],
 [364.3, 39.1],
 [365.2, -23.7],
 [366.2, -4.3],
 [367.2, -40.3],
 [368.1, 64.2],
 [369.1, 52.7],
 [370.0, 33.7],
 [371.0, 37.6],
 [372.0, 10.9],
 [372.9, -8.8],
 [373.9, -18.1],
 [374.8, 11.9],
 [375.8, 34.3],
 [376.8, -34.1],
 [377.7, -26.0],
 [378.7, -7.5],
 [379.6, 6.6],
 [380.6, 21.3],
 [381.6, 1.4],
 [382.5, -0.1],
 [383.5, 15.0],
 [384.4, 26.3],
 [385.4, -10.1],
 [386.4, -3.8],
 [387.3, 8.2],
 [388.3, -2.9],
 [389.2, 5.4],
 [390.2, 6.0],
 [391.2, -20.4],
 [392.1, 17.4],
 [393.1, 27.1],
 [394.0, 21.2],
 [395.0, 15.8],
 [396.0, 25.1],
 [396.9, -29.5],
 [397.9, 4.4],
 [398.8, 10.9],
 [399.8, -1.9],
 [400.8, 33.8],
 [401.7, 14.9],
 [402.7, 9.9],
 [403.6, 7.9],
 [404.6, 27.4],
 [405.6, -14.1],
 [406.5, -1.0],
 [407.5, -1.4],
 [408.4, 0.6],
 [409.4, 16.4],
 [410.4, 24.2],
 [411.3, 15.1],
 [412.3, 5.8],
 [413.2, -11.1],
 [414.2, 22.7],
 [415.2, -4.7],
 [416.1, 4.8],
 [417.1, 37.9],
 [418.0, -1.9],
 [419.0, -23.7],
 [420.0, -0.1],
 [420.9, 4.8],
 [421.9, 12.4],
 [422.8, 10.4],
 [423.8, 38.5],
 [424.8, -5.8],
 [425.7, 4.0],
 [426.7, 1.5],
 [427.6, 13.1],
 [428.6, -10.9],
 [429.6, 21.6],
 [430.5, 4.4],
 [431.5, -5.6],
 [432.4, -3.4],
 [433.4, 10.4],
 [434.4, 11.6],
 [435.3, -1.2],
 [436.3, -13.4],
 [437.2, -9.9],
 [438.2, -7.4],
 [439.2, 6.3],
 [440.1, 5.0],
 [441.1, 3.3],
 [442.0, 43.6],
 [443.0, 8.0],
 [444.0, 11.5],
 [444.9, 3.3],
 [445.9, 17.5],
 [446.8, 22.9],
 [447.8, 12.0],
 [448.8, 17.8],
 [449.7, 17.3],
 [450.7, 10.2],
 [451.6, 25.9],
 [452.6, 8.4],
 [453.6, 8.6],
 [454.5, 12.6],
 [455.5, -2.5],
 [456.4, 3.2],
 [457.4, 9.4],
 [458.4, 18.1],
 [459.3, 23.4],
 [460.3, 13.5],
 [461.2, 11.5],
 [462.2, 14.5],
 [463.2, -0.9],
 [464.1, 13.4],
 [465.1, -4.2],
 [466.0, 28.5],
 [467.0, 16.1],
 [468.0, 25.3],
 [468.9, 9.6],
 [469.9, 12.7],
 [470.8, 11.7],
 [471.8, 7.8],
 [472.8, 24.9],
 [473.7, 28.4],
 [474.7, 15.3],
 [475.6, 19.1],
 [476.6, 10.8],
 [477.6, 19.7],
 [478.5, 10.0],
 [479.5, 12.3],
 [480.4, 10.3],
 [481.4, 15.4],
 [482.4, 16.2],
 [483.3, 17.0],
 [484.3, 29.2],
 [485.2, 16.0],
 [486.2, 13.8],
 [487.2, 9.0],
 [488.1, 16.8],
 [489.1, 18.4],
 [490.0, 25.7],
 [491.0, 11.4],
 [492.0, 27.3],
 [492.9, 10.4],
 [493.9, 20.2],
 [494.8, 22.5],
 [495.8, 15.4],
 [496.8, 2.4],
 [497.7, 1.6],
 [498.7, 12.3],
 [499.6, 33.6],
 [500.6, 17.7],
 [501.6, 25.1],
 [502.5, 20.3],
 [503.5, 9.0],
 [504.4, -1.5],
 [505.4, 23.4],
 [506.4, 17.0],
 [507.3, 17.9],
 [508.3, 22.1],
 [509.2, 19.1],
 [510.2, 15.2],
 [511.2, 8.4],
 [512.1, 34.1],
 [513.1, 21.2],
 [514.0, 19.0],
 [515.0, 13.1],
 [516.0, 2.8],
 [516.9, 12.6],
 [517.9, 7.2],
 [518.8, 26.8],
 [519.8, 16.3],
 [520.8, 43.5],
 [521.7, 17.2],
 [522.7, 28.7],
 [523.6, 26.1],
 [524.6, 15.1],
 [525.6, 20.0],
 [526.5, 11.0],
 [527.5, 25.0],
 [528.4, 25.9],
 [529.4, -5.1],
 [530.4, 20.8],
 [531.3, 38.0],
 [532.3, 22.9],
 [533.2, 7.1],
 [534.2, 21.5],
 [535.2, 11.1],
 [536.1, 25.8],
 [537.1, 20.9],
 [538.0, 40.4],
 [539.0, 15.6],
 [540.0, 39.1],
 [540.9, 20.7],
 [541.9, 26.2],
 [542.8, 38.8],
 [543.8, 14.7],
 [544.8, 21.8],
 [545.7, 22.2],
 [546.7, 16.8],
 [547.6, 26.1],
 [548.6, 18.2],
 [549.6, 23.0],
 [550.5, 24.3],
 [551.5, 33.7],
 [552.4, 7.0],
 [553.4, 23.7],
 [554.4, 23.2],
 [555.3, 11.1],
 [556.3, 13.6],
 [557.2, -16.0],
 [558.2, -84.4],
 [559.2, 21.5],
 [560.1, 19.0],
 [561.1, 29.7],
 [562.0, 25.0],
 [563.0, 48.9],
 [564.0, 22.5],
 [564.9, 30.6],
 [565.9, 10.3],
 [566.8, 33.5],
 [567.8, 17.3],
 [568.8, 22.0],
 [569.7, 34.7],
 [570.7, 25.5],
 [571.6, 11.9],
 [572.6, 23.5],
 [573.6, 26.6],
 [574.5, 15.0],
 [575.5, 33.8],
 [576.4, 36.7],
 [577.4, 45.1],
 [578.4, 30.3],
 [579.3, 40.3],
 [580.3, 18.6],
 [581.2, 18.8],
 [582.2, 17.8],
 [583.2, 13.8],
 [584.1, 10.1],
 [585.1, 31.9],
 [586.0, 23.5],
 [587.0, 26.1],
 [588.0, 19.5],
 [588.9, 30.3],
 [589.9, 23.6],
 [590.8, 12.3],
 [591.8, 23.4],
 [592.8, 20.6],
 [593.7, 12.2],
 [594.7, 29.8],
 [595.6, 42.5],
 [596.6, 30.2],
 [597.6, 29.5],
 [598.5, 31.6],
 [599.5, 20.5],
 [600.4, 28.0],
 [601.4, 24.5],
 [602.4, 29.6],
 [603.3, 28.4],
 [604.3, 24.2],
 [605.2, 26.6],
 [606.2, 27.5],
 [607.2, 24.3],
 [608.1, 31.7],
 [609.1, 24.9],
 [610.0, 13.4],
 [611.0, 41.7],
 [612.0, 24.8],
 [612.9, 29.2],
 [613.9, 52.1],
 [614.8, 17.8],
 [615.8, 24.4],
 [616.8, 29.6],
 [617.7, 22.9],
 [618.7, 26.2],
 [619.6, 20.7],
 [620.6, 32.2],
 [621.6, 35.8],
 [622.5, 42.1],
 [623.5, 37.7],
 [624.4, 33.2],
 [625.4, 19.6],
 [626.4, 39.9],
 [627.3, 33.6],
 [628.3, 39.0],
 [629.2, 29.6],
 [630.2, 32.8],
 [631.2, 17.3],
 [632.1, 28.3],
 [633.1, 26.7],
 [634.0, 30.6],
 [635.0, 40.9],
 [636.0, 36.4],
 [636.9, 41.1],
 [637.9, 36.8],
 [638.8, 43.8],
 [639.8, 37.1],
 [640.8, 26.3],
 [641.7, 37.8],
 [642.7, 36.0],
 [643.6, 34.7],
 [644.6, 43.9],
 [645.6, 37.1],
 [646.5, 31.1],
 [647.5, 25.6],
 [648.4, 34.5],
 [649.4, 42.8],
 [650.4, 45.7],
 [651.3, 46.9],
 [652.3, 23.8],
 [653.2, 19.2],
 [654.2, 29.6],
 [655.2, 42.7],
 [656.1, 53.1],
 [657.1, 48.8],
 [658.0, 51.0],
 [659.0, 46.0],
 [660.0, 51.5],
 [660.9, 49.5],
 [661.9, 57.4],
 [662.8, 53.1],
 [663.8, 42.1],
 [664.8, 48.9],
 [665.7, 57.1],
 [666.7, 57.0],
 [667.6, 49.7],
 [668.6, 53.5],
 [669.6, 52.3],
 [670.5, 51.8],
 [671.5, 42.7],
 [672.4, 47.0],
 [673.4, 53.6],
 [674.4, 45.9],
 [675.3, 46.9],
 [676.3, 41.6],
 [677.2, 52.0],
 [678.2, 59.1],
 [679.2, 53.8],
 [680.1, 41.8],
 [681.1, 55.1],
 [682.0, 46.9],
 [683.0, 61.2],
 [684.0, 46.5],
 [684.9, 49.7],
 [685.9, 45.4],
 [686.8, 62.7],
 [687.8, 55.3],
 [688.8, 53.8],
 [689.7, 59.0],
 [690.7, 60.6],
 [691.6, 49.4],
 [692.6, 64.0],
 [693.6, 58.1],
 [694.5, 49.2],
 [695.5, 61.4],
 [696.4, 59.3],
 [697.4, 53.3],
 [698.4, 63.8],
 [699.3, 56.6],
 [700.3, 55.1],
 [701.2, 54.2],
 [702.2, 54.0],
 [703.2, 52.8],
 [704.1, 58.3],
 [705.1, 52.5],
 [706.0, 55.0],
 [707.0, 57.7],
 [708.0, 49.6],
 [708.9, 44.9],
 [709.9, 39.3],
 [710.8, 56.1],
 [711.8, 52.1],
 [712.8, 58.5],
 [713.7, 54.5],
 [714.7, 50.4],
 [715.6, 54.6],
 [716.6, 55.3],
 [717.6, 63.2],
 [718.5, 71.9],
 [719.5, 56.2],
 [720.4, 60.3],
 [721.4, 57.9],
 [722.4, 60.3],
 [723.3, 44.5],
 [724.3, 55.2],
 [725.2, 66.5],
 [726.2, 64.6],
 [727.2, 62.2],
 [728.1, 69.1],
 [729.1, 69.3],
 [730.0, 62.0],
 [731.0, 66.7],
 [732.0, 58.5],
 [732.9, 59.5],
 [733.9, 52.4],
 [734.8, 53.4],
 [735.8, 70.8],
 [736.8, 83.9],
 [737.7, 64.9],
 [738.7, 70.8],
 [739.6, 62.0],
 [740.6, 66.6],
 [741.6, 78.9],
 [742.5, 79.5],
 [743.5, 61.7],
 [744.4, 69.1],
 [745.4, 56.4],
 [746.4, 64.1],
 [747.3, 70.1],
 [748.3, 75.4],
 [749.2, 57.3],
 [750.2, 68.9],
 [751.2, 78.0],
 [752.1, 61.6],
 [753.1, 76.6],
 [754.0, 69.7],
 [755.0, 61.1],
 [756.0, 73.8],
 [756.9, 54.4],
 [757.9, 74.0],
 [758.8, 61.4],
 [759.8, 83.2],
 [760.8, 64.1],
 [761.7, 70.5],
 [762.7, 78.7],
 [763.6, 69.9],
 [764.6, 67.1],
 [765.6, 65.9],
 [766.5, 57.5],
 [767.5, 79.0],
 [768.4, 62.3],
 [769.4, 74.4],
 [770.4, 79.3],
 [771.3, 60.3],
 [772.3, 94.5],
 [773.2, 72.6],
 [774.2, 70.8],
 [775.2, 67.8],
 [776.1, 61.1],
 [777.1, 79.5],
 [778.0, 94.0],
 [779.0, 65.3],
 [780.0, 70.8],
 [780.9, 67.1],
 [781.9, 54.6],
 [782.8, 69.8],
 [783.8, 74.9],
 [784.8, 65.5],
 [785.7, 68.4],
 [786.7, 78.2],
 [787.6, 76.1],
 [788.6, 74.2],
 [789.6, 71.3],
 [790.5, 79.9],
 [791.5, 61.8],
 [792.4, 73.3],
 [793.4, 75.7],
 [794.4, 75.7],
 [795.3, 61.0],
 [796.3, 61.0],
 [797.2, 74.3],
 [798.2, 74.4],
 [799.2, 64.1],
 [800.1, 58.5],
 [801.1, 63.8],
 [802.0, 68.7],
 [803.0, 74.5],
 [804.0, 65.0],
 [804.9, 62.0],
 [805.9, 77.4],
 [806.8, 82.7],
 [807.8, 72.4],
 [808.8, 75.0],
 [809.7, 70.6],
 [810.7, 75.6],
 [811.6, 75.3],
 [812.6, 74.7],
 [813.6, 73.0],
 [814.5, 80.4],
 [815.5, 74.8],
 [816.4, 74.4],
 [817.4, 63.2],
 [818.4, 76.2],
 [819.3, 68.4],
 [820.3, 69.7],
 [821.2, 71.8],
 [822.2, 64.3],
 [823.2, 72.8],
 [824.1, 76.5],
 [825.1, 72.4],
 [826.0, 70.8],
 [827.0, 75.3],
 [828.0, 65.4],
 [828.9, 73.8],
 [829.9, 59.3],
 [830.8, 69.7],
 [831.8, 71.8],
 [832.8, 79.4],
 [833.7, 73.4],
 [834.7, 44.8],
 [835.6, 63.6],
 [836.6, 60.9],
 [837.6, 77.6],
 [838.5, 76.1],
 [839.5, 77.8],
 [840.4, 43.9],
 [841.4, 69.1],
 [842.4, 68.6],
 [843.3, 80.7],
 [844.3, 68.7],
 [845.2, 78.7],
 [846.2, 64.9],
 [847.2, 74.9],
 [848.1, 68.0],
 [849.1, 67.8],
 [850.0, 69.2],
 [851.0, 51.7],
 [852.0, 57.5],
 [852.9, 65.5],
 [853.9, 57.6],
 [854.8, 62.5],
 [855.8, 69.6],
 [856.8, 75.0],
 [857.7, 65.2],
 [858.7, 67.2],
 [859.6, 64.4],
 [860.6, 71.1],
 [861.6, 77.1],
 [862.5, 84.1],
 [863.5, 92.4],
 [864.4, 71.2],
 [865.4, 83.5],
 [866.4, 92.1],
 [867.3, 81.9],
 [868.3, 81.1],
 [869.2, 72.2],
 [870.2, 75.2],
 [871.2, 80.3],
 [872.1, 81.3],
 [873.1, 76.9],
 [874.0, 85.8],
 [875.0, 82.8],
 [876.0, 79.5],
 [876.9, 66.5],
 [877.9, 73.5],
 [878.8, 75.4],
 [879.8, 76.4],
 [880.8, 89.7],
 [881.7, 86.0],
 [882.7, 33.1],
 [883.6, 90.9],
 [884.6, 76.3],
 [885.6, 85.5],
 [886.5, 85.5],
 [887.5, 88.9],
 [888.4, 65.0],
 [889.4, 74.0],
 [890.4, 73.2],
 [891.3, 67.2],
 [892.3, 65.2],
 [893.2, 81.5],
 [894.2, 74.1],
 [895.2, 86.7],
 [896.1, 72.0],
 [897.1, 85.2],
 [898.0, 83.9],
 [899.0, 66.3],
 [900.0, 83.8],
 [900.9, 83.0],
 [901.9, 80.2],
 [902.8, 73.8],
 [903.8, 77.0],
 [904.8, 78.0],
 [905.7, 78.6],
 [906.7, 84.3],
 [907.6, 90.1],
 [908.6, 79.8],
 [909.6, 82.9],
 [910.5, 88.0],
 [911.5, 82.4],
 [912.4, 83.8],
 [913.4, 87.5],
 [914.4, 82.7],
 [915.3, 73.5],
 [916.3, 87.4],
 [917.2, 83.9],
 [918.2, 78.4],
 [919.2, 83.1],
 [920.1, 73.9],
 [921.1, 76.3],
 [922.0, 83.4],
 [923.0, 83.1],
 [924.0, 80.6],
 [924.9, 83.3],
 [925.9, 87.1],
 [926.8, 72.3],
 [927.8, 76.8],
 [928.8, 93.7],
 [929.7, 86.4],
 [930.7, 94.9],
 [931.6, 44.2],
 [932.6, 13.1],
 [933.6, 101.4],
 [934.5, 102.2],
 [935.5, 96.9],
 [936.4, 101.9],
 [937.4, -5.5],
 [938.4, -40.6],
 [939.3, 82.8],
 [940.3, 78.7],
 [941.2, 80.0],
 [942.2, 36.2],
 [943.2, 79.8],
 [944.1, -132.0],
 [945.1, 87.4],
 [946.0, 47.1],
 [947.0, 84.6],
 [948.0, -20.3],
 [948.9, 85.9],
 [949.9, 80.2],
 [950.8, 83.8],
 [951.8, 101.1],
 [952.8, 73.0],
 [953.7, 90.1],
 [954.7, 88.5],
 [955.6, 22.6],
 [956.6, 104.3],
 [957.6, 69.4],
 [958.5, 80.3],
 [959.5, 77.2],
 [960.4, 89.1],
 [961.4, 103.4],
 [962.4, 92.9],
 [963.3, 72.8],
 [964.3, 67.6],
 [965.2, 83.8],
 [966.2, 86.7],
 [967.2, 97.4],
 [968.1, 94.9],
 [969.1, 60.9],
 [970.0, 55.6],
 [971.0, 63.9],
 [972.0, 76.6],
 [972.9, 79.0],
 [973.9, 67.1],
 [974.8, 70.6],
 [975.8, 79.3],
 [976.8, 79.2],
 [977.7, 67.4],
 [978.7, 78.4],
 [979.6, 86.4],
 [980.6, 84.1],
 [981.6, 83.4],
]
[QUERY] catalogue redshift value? 0.65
